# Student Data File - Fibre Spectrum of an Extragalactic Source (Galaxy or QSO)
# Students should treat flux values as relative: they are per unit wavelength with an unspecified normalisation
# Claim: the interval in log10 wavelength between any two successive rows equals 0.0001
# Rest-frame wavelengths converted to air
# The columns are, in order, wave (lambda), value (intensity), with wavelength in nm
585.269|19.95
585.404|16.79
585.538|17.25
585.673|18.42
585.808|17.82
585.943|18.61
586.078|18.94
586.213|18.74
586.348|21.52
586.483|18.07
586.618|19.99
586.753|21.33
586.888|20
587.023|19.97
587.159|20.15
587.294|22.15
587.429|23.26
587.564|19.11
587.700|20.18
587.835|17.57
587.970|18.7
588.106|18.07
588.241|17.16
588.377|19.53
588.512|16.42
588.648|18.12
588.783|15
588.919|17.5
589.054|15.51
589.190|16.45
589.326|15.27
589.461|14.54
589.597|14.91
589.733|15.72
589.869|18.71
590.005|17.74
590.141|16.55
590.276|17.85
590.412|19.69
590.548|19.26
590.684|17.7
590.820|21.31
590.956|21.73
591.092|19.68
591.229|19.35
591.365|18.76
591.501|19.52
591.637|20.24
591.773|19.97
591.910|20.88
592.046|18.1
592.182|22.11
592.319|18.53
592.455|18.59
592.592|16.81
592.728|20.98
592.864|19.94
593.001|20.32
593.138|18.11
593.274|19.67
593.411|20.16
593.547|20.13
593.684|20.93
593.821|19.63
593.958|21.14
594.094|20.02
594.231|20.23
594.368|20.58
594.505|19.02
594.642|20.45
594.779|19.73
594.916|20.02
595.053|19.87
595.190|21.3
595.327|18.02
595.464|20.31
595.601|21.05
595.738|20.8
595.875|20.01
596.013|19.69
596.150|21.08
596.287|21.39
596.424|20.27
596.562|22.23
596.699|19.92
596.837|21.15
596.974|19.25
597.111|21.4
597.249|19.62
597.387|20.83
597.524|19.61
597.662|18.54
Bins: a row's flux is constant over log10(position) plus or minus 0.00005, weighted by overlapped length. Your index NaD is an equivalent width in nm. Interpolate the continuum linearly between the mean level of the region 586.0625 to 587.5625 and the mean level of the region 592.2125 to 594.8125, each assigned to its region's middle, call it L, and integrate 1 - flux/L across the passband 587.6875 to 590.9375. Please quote 0.43 nm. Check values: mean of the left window 20.4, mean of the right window 19.8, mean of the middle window 17.5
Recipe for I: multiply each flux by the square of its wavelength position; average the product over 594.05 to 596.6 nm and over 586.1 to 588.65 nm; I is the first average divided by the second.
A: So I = 1.07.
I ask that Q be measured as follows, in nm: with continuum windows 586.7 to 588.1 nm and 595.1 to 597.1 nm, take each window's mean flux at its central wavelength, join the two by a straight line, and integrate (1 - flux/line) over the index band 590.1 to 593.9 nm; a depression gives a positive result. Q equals 0.15 nm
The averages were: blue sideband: 20.1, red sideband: 20.5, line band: 19.5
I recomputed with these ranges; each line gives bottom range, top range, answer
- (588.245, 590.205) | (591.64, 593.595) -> 1.20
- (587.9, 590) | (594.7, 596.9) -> 1.24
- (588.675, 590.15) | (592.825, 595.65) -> 1.26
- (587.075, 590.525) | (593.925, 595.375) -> 1.14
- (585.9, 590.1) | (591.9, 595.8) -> 1.11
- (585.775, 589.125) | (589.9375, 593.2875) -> 1.04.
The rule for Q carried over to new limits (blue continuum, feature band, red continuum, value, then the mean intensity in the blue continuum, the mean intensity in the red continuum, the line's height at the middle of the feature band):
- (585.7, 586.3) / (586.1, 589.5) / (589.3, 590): -0.24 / 18.6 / 16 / 17.3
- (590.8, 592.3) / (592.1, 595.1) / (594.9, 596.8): 0.06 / 20.1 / 20.4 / 20.2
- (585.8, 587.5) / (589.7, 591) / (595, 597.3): 0.10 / 20.1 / 20.4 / 20.2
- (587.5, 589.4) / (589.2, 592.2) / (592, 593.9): 0.01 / 17.5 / 19.6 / 18.5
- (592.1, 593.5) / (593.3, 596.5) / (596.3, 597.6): -0.04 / 19.5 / 20.5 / 20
